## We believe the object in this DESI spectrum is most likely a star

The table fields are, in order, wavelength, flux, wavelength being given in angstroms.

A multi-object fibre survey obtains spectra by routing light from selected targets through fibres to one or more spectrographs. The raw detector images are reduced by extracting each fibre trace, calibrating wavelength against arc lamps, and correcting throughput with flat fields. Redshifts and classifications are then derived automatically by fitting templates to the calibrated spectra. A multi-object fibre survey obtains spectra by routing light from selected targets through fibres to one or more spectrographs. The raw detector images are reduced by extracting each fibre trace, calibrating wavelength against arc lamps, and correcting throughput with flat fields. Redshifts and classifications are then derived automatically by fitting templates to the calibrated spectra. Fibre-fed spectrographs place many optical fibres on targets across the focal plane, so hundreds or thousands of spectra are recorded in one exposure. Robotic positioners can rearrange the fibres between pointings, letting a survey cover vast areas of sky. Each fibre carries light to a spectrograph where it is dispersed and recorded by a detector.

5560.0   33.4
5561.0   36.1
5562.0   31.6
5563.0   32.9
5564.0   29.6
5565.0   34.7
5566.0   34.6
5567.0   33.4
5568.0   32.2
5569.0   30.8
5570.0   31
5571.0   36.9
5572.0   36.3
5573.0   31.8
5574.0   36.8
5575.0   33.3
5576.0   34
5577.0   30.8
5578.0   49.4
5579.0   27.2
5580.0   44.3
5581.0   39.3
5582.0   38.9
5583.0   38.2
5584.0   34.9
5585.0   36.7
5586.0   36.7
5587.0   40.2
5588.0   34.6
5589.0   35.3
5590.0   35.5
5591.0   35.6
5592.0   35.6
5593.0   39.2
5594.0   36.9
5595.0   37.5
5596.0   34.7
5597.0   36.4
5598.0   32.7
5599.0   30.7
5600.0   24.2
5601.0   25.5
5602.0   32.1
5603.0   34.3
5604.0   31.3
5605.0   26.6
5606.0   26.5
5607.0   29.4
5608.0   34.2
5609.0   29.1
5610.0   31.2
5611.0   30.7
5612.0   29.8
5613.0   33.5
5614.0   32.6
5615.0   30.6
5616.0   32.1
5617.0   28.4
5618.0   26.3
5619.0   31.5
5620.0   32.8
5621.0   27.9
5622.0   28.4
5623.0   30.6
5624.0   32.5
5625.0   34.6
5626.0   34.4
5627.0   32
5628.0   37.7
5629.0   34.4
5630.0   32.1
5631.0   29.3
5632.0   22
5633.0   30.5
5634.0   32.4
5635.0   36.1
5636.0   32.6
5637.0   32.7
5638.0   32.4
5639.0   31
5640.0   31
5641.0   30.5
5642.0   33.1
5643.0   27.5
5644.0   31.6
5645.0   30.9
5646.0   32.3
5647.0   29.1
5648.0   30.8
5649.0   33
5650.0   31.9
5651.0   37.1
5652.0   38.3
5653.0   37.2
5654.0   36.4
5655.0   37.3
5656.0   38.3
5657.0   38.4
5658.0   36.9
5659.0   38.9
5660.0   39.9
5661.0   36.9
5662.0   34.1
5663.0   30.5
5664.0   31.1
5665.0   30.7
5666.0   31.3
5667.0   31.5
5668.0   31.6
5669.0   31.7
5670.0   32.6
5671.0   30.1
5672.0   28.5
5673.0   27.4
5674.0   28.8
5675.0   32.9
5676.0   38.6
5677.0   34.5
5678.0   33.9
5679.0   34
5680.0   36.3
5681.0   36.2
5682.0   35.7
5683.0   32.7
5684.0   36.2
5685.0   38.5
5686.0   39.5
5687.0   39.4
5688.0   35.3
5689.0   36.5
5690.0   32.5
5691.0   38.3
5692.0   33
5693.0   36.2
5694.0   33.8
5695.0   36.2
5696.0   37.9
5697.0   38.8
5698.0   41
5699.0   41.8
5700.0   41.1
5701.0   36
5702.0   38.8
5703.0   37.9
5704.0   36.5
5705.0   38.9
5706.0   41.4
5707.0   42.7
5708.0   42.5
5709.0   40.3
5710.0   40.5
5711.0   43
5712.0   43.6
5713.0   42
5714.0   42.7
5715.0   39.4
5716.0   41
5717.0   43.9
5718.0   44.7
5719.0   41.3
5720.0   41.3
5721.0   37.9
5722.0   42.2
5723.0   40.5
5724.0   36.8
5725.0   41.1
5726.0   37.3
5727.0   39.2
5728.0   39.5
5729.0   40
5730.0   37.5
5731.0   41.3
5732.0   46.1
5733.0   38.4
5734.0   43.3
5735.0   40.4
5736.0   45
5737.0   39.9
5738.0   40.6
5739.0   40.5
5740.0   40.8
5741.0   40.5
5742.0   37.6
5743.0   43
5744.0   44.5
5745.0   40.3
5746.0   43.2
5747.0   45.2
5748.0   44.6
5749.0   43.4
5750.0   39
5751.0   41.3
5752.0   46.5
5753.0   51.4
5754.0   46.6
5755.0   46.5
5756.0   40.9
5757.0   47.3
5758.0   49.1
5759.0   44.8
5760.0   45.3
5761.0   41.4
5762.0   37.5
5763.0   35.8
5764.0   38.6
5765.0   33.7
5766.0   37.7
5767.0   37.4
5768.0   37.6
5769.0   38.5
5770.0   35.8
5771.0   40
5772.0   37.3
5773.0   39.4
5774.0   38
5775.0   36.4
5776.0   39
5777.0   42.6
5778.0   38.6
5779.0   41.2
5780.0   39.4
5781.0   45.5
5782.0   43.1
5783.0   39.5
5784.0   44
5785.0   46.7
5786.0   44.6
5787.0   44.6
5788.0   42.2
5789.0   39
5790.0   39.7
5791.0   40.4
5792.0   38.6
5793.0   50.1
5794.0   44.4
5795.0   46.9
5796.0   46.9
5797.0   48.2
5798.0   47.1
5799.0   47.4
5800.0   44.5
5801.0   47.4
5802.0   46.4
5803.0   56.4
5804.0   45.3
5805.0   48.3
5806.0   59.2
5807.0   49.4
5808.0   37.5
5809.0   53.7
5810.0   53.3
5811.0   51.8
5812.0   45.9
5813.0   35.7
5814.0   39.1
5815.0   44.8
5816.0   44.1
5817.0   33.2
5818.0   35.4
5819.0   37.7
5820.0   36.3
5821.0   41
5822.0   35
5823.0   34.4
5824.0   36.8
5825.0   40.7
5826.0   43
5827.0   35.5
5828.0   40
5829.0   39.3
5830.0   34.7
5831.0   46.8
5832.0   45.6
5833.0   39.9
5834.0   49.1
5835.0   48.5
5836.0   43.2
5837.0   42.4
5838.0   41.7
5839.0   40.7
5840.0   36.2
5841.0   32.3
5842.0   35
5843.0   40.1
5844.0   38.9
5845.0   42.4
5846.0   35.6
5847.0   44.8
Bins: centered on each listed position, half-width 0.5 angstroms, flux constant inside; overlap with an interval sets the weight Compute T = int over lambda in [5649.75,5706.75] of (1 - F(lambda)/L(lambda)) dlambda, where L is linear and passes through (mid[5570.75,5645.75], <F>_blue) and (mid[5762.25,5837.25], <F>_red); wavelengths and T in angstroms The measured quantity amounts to 1.1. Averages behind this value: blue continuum 32.9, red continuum 42.2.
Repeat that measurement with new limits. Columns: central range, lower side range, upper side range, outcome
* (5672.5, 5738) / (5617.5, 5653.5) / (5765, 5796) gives -4.3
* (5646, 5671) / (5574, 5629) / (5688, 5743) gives 1.6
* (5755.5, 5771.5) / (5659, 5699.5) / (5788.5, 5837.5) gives 0.0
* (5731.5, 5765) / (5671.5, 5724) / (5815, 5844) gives -3.4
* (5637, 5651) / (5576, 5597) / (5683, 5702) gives 2.1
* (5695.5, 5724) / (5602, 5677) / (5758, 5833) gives -3.1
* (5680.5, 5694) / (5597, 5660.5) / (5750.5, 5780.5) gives -0.1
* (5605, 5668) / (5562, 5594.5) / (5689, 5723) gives 8.5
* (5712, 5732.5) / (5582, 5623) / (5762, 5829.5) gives -1.3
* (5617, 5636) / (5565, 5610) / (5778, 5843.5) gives 2.3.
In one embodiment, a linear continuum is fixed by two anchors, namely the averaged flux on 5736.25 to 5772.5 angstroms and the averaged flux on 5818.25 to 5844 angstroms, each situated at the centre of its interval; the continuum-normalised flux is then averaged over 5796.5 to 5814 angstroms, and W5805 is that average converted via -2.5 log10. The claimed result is -0.184 mag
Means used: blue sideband 41.5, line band 47.8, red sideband 39.8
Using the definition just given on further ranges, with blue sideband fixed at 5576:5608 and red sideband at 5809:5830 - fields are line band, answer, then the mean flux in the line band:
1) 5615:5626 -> 0.15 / 30.7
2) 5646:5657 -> 0.03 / 35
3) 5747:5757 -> -0.16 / 44.6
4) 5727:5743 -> -0.07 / 40.8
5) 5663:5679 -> 0.15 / 31.7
